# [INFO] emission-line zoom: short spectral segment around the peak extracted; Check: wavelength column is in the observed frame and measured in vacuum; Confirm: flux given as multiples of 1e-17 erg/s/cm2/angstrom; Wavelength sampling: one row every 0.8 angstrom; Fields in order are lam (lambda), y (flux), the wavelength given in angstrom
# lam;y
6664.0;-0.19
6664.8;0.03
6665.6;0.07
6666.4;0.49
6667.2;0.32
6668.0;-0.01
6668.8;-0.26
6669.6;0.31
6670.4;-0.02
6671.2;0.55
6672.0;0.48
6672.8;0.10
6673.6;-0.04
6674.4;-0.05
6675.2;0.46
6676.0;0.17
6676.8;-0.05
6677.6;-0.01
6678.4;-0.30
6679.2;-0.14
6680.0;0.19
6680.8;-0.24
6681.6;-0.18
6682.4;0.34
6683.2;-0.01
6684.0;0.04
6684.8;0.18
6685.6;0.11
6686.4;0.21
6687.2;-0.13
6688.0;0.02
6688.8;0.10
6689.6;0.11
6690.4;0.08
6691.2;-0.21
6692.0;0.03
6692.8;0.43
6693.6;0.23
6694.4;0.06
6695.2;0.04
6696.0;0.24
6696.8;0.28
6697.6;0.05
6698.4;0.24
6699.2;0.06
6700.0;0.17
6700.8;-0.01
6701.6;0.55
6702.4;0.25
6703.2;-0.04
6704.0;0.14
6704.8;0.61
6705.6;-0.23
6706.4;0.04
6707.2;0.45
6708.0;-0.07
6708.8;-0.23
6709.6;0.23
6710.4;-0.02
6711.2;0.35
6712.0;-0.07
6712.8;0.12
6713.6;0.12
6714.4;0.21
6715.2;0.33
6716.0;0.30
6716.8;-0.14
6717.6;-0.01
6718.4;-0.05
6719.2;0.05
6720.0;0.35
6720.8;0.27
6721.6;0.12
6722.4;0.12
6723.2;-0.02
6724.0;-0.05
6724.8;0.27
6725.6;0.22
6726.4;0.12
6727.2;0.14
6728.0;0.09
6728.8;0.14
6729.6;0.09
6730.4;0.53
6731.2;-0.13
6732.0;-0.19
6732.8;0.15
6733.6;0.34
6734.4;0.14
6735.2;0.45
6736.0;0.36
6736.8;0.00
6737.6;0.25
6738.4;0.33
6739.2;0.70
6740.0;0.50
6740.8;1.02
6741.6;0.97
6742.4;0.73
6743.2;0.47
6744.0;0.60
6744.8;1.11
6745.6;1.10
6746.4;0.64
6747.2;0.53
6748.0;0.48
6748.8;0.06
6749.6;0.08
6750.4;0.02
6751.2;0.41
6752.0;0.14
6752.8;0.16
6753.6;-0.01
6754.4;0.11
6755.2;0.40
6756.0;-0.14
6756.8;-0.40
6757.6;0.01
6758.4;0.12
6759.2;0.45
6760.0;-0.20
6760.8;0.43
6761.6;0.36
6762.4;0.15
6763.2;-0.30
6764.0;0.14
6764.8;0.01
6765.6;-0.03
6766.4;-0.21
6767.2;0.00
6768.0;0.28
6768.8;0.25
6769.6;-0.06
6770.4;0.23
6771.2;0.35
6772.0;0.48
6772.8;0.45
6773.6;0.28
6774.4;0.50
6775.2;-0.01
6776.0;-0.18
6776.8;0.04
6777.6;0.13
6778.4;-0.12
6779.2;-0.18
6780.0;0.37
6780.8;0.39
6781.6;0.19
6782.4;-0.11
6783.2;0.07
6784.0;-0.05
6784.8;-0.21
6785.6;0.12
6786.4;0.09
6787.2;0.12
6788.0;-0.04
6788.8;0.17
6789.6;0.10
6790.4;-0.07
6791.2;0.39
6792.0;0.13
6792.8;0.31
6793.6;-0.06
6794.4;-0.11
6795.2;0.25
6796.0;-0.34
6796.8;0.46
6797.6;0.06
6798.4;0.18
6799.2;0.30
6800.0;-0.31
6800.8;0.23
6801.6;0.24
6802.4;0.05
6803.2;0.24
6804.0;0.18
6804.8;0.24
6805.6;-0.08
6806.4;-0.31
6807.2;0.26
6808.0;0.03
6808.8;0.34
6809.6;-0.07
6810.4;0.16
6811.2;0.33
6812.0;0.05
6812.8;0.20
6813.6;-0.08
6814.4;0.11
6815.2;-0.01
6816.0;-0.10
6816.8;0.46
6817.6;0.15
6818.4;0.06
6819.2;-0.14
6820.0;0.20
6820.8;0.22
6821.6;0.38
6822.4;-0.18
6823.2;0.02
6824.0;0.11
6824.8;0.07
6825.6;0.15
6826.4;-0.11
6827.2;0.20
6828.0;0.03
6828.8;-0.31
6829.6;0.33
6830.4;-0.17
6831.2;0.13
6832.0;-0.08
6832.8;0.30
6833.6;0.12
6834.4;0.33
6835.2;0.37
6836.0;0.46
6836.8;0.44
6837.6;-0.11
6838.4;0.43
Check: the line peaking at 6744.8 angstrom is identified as [O II] 3727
